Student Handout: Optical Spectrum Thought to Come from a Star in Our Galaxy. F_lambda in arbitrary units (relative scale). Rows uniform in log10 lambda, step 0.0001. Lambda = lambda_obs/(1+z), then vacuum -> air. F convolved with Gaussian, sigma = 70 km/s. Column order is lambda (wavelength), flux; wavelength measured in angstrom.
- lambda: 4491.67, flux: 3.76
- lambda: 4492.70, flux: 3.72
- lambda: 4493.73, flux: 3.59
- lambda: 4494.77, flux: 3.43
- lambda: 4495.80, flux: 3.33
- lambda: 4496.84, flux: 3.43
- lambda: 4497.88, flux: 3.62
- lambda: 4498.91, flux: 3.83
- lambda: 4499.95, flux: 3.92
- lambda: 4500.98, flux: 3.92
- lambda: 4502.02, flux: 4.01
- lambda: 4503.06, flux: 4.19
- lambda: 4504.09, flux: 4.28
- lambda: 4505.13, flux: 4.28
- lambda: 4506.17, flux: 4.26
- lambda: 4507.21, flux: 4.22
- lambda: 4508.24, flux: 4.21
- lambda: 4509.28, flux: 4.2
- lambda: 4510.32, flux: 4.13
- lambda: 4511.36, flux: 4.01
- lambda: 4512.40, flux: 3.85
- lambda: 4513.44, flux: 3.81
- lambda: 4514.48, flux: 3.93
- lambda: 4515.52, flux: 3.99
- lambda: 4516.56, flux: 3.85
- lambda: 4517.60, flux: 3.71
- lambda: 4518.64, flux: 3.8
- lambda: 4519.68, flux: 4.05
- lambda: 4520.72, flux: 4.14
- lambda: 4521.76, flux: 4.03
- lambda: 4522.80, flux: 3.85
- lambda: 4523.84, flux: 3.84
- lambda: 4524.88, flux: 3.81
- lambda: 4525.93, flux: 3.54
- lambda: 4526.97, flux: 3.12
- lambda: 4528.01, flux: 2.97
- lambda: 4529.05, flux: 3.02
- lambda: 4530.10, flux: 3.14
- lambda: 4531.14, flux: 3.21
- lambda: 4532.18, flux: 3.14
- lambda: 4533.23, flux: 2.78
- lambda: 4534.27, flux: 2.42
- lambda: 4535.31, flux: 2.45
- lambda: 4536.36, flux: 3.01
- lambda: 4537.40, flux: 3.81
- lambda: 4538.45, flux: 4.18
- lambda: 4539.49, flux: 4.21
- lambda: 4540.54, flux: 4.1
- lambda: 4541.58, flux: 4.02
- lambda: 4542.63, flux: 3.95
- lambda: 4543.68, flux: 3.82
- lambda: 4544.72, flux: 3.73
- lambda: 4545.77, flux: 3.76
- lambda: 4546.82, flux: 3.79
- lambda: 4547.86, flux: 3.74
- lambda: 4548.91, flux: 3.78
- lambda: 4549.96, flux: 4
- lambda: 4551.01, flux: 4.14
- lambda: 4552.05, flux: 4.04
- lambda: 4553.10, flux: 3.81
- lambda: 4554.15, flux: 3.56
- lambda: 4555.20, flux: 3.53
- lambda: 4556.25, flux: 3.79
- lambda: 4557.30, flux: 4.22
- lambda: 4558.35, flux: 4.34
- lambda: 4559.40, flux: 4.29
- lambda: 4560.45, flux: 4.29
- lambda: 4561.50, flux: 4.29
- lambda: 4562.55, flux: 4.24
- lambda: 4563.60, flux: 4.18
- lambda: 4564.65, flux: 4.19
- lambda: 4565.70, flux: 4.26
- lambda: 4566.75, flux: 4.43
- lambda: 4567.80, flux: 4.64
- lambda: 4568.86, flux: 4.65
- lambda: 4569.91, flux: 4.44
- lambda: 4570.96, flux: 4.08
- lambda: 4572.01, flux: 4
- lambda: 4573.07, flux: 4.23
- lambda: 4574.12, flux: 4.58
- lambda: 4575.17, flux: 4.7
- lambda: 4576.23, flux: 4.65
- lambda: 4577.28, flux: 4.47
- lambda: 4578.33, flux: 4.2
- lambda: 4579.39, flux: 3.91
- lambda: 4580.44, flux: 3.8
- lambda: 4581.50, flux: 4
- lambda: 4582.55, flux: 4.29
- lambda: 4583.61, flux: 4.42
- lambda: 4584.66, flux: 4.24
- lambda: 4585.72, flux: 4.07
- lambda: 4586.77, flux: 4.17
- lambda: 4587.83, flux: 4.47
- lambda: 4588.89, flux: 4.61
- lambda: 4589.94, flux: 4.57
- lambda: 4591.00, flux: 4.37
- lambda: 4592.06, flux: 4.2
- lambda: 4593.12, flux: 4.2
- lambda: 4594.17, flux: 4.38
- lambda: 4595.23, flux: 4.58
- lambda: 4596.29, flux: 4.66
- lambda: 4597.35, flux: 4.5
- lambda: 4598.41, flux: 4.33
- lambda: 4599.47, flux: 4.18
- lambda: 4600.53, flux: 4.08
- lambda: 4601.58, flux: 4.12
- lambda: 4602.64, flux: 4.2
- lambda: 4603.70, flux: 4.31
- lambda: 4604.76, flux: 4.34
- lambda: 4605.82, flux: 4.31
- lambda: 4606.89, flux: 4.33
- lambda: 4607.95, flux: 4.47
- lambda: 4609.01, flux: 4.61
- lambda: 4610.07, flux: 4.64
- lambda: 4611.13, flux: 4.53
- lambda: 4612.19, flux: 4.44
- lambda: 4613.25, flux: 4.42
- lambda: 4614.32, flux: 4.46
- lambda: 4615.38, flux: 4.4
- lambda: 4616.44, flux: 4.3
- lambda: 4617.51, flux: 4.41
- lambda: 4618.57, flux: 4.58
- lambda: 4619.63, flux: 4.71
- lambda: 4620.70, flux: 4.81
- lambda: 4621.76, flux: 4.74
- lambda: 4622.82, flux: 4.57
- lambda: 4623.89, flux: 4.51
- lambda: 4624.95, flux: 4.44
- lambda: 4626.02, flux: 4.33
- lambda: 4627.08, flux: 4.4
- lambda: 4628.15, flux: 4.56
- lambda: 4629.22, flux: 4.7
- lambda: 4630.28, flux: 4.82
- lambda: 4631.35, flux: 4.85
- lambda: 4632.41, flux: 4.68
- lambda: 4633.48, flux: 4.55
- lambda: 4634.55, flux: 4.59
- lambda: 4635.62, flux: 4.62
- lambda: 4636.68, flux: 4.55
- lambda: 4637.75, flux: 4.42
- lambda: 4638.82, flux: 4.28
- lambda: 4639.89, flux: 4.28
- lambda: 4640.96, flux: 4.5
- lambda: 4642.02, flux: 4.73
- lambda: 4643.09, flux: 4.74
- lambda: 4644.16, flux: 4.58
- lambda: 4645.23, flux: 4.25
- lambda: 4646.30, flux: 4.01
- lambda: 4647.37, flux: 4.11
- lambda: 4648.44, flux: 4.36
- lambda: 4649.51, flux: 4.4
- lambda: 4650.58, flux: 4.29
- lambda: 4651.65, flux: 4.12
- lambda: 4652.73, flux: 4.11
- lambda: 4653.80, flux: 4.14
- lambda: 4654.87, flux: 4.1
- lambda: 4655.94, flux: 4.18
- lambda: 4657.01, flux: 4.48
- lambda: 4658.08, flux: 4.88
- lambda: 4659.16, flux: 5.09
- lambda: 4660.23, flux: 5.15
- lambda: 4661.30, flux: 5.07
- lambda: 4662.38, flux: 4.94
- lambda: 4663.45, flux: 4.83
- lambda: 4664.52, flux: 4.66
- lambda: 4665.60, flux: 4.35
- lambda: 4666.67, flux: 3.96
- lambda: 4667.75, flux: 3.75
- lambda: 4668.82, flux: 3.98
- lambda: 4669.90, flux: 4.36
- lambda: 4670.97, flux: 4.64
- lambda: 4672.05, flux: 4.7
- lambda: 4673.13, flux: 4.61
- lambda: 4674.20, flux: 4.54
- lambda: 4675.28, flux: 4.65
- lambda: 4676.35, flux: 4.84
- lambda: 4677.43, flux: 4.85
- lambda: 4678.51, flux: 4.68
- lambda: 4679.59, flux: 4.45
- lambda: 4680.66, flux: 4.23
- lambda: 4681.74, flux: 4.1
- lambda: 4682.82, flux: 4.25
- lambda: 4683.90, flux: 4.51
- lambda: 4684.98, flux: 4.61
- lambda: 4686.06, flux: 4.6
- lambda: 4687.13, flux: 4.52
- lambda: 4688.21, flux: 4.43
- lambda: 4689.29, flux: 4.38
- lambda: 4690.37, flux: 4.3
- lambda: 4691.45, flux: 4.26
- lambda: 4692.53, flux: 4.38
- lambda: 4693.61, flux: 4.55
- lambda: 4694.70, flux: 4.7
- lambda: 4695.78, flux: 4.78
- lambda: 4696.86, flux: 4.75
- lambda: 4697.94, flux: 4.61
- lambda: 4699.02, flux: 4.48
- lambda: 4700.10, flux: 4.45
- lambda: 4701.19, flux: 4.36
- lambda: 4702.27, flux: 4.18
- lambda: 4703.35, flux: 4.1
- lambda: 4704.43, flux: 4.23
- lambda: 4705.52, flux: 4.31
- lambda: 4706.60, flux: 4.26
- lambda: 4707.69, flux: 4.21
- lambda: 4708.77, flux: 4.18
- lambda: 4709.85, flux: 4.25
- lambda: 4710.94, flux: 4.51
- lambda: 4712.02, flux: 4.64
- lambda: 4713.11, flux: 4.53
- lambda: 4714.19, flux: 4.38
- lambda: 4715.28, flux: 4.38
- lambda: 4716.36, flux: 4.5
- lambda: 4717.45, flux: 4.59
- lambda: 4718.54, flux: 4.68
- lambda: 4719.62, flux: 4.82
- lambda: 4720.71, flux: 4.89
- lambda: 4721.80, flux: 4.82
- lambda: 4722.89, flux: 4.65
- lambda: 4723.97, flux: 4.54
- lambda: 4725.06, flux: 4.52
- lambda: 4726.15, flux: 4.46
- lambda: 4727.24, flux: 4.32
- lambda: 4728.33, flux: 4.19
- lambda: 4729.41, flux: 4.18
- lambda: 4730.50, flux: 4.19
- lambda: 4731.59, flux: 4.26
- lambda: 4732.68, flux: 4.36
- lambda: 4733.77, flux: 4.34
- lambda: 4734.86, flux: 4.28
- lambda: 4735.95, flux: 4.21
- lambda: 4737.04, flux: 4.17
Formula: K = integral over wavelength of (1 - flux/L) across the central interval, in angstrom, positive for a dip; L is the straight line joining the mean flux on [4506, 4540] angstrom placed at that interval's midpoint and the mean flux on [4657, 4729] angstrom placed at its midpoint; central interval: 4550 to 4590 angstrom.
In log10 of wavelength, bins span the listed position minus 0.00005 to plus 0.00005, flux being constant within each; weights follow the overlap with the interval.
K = -3.5 angstrom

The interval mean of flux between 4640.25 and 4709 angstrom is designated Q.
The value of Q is 4.45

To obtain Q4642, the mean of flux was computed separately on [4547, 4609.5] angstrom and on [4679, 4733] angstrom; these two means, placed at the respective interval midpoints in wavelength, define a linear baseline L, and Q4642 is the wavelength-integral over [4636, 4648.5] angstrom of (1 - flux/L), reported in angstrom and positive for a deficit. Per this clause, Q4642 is -0.2 angstrom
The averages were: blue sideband 4.24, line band 4.41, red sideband 4.44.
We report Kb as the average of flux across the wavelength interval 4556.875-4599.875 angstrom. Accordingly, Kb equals 4.33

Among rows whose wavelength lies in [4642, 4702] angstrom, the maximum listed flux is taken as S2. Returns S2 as 5.15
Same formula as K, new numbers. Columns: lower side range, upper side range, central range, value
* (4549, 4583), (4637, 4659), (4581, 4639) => -2.18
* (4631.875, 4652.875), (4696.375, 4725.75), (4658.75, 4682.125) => -0.67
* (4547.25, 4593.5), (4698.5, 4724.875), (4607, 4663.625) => -2.60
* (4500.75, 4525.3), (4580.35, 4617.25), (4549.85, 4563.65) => 0.46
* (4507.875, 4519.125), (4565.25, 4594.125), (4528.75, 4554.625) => 3.28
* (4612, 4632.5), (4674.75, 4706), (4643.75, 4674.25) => 0.50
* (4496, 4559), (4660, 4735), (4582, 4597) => -1.30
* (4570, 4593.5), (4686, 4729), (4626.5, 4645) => -0.89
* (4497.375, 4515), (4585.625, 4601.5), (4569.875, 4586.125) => 0.20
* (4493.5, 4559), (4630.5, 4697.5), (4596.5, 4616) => -0.90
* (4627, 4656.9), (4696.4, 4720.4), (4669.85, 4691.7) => -0.38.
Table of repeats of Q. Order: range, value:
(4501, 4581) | 3.92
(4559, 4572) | 4.32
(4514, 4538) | 3.46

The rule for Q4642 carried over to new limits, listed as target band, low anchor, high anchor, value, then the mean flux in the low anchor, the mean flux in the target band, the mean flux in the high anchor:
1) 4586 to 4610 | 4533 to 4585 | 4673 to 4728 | -1.3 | 4.02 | 4.37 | 4.48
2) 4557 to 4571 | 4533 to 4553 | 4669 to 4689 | -1.9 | 3.69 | 4.34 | 4.52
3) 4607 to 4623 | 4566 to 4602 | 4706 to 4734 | -0.6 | 4.33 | 4.54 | 4.45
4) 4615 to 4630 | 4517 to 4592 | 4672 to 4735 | -1.3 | 3.95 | 4.54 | 4.46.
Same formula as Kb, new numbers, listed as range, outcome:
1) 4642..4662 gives 4.46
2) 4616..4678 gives 4.51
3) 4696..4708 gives 4.37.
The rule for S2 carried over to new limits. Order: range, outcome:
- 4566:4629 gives 4.81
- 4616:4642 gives 4.85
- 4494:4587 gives 4.7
